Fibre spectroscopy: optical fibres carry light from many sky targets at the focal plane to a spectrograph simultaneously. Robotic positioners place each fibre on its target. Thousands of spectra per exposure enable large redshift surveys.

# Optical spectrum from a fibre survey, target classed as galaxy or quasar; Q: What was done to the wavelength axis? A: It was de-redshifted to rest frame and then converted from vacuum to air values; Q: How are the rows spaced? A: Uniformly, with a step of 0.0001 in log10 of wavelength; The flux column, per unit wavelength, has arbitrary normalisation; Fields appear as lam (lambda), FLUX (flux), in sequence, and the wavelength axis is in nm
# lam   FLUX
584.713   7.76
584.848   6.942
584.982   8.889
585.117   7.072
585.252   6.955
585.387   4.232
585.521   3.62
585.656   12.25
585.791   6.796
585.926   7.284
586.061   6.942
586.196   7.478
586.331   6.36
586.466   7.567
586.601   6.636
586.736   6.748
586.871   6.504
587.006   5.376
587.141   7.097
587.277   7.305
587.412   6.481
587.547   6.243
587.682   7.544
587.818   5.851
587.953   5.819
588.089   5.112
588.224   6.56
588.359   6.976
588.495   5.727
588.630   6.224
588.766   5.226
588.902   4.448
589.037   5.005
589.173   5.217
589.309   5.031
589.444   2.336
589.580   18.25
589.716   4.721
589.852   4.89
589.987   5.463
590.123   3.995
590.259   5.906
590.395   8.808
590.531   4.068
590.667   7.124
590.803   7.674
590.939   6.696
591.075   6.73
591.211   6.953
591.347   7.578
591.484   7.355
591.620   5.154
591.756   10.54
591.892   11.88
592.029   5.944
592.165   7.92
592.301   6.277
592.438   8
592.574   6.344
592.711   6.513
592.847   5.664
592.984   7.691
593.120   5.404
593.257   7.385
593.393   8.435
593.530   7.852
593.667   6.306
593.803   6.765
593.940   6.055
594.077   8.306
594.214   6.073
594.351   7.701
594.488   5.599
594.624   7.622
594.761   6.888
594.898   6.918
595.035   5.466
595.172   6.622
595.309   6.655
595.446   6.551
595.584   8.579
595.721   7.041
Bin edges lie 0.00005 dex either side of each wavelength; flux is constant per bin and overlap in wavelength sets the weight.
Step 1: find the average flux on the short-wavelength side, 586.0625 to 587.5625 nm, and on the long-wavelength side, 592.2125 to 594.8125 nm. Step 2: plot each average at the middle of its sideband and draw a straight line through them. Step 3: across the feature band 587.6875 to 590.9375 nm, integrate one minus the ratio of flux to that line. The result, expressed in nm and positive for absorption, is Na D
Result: 0.311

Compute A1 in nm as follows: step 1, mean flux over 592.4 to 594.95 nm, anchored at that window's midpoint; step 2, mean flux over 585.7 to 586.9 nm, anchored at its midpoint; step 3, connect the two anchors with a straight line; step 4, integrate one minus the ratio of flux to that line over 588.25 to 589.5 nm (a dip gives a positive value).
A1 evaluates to 0.320 nm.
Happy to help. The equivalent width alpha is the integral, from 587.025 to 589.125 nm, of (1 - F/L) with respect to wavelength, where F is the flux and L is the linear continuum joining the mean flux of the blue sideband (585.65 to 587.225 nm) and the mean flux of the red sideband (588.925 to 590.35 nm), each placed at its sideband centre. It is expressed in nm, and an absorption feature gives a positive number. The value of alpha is 0.16 nm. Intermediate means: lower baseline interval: 7.06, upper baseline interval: 6.08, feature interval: 6.08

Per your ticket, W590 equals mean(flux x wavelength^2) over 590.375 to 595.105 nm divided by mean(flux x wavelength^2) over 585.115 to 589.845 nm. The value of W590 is 1.10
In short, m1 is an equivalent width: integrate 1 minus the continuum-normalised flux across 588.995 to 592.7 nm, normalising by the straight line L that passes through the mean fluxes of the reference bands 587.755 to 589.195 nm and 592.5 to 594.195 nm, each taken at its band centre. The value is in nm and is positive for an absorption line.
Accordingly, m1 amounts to -0.371 nm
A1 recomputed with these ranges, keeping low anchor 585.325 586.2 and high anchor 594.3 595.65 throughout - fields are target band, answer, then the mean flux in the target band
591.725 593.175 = -0.11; 7.41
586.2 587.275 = 0.03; 6.7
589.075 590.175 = 0.10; 6.24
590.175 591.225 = 0.03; 6.69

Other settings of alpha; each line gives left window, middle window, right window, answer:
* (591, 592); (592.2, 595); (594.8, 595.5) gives 0.07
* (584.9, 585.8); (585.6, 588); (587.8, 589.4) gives -0.21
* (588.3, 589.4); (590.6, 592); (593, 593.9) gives -0.32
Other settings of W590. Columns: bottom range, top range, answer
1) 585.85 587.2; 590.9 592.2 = 1.15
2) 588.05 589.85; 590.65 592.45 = 1.23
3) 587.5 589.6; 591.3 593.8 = 1.22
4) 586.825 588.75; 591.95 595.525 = 1.10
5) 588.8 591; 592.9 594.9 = 1.14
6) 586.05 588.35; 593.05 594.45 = 1.09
